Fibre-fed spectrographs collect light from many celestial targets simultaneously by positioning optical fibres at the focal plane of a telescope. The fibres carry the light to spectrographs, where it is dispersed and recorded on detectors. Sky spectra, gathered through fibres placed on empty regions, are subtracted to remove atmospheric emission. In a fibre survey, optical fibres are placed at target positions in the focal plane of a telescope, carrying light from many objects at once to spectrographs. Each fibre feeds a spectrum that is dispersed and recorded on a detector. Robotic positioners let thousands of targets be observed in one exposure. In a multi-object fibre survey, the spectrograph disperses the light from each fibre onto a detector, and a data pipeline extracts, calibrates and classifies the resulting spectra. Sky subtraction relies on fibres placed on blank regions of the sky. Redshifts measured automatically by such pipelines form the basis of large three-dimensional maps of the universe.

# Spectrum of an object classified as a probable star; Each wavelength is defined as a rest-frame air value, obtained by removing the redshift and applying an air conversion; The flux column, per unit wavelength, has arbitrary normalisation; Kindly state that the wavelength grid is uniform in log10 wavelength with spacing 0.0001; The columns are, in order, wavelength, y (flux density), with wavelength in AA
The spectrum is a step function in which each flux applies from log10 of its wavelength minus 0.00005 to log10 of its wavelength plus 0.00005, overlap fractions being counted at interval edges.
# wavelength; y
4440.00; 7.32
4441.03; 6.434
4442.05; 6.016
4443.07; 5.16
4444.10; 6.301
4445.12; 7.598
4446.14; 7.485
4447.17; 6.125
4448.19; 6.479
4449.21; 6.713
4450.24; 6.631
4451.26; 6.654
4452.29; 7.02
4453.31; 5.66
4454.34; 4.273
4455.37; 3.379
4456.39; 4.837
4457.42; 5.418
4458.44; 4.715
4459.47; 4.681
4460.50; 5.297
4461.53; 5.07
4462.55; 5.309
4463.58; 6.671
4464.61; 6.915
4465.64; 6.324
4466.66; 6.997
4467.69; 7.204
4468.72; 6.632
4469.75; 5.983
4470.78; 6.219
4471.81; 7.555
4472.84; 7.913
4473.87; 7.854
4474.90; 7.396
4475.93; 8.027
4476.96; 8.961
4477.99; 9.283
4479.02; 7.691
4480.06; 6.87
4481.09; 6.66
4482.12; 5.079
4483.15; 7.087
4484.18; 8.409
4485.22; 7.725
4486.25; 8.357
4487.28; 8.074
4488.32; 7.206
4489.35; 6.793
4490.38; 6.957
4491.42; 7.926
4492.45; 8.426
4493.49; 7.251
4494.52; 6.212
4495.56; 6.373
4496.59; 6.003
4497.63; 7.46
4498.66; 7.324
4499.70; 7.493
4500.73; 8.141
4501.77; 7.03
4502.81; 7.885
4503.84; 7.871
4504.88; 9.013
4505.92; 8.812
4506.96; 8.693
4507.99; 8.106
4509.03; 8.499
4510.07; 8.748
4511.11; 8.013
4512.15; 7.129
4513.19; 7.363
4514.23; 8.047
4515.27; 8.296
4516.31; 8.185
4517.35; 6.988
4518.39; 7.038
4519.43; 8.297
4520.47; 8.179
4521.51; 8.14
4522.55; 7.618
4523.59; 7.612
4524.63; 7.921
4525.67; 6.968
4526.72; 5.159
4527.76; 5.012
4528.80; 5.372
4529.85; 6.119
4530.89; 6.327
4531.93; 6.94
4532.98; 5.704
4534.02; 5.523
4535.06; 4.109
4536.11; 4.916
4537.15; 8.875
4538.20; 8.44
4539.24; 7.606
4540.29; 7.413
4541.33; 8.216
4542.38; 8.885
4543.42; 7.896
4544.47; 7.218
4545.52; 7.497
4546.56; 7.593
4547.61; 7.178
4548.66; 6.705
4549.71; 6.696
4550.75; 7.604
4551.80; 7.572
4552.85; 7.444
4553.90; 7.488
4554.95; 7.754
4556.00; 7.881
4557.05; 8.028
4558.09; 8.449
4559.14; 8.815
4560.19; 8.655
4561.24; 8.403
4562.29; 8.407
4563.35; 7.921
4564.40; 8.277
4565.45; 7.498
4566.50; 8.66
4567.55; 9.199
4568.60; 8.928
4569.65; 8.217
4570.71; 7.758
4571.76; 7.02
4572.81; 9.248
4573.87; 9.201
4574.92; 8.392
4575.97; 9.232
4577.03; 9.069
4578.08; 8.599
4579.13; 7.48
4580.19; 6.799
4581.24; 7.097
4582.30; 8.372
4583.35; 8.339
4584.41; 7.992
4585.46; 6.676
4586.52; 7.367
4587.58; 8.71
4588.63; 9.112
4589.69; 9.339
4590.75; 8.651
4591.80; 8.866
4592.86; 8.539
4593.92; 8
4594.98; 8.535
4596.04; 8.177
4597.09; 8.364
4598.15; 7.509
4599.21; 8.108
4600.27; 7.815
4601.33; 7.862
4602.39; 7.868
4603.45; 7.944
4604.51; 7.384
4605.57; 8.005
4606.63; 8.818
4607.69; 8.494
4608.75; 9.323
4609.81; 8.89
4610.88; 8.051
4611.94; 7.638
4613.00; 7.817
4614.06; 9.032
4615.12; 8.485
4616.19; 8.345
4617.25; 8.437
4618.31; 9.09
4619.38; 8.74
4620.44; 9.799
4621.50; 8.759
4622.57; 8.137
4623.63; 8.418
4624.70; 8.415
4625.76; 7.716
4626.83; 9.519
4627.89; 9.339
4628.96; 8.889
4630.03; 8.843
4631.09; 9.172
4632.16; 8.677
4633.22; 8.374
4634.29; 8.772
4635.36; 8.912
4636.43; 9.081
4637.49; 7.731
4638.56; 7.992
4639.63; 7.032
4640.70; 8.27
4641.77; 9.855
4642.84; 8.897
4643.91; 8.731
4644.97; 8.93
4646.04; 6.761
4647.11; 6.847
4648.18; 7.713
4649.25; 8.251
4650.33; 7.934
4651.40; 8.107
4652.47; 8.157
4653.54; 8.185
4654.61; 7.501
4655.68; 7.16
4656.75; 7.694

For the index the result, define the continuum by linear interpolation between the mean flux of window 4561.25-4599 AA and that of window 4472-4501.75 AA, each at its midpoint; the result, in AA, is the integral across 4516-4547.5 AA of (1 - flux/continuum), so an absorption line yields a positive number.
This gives 3.2 AA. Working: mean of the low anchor 7.46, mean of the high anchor 8.27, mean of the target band 7.05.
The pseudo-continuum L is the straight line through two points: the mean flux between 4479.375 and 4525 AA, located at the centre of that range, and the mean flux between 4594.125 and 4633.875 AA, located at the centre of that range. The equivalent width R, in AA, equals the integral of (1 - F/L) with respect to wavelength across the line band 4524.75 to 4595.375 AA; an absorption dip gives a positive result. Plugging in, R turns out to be 3.1 AA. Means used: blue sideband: 7.62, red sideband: 8.45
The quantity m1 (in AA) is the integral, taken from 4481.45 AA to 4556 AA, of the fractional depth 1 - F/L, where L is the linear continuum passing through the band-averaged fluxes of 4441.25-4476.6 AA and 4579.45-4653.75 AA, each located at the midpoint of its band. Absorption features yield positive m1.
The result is -3.4 AA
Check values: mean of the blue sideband 6.27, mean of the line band 7.35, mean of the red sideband 8.32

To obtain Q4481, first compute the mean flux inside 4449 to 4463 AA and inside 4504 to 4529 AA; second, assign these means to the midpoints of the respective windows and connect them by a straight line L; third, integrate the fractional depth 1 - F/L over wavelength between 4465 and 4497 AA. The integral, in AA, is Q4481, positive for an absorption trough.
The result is -4.9 AA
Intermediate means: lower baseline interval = 5.37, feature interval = 7.28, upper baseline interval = 7.66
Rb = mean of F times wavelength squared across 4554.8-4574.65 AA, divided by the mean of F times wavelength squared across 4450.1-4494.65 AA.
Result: 1.29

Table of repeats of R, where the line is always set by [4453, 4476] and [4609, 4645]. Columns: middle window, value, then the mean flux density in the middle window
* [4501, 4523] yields -3.8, 8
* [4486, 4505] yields -2.5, 7.42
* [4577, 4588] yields 0.2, 7.8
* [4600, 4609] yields 0.1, 8.14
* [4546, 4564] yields -0.8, 7.8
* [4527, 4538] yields 1.8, 5.95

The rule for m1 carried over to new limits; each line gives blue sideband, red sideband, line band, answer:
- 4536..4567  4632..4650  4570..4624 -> -1.7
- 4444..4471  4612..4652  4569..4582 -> -0.9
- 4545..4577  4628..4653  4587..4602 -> -0.4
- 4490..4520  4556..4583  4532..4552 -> 2.3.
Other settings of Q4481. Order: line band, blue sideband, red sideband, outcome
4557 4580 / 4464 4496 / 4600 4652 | -1.3 AA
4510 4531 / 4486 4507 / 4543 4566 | 1.1 AA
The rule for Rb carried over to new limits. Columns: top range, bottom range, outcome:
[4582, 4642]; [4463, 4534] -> 1.21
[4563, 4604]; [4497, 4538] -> 1.16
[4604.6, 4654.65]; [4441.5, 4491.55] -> 1.37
